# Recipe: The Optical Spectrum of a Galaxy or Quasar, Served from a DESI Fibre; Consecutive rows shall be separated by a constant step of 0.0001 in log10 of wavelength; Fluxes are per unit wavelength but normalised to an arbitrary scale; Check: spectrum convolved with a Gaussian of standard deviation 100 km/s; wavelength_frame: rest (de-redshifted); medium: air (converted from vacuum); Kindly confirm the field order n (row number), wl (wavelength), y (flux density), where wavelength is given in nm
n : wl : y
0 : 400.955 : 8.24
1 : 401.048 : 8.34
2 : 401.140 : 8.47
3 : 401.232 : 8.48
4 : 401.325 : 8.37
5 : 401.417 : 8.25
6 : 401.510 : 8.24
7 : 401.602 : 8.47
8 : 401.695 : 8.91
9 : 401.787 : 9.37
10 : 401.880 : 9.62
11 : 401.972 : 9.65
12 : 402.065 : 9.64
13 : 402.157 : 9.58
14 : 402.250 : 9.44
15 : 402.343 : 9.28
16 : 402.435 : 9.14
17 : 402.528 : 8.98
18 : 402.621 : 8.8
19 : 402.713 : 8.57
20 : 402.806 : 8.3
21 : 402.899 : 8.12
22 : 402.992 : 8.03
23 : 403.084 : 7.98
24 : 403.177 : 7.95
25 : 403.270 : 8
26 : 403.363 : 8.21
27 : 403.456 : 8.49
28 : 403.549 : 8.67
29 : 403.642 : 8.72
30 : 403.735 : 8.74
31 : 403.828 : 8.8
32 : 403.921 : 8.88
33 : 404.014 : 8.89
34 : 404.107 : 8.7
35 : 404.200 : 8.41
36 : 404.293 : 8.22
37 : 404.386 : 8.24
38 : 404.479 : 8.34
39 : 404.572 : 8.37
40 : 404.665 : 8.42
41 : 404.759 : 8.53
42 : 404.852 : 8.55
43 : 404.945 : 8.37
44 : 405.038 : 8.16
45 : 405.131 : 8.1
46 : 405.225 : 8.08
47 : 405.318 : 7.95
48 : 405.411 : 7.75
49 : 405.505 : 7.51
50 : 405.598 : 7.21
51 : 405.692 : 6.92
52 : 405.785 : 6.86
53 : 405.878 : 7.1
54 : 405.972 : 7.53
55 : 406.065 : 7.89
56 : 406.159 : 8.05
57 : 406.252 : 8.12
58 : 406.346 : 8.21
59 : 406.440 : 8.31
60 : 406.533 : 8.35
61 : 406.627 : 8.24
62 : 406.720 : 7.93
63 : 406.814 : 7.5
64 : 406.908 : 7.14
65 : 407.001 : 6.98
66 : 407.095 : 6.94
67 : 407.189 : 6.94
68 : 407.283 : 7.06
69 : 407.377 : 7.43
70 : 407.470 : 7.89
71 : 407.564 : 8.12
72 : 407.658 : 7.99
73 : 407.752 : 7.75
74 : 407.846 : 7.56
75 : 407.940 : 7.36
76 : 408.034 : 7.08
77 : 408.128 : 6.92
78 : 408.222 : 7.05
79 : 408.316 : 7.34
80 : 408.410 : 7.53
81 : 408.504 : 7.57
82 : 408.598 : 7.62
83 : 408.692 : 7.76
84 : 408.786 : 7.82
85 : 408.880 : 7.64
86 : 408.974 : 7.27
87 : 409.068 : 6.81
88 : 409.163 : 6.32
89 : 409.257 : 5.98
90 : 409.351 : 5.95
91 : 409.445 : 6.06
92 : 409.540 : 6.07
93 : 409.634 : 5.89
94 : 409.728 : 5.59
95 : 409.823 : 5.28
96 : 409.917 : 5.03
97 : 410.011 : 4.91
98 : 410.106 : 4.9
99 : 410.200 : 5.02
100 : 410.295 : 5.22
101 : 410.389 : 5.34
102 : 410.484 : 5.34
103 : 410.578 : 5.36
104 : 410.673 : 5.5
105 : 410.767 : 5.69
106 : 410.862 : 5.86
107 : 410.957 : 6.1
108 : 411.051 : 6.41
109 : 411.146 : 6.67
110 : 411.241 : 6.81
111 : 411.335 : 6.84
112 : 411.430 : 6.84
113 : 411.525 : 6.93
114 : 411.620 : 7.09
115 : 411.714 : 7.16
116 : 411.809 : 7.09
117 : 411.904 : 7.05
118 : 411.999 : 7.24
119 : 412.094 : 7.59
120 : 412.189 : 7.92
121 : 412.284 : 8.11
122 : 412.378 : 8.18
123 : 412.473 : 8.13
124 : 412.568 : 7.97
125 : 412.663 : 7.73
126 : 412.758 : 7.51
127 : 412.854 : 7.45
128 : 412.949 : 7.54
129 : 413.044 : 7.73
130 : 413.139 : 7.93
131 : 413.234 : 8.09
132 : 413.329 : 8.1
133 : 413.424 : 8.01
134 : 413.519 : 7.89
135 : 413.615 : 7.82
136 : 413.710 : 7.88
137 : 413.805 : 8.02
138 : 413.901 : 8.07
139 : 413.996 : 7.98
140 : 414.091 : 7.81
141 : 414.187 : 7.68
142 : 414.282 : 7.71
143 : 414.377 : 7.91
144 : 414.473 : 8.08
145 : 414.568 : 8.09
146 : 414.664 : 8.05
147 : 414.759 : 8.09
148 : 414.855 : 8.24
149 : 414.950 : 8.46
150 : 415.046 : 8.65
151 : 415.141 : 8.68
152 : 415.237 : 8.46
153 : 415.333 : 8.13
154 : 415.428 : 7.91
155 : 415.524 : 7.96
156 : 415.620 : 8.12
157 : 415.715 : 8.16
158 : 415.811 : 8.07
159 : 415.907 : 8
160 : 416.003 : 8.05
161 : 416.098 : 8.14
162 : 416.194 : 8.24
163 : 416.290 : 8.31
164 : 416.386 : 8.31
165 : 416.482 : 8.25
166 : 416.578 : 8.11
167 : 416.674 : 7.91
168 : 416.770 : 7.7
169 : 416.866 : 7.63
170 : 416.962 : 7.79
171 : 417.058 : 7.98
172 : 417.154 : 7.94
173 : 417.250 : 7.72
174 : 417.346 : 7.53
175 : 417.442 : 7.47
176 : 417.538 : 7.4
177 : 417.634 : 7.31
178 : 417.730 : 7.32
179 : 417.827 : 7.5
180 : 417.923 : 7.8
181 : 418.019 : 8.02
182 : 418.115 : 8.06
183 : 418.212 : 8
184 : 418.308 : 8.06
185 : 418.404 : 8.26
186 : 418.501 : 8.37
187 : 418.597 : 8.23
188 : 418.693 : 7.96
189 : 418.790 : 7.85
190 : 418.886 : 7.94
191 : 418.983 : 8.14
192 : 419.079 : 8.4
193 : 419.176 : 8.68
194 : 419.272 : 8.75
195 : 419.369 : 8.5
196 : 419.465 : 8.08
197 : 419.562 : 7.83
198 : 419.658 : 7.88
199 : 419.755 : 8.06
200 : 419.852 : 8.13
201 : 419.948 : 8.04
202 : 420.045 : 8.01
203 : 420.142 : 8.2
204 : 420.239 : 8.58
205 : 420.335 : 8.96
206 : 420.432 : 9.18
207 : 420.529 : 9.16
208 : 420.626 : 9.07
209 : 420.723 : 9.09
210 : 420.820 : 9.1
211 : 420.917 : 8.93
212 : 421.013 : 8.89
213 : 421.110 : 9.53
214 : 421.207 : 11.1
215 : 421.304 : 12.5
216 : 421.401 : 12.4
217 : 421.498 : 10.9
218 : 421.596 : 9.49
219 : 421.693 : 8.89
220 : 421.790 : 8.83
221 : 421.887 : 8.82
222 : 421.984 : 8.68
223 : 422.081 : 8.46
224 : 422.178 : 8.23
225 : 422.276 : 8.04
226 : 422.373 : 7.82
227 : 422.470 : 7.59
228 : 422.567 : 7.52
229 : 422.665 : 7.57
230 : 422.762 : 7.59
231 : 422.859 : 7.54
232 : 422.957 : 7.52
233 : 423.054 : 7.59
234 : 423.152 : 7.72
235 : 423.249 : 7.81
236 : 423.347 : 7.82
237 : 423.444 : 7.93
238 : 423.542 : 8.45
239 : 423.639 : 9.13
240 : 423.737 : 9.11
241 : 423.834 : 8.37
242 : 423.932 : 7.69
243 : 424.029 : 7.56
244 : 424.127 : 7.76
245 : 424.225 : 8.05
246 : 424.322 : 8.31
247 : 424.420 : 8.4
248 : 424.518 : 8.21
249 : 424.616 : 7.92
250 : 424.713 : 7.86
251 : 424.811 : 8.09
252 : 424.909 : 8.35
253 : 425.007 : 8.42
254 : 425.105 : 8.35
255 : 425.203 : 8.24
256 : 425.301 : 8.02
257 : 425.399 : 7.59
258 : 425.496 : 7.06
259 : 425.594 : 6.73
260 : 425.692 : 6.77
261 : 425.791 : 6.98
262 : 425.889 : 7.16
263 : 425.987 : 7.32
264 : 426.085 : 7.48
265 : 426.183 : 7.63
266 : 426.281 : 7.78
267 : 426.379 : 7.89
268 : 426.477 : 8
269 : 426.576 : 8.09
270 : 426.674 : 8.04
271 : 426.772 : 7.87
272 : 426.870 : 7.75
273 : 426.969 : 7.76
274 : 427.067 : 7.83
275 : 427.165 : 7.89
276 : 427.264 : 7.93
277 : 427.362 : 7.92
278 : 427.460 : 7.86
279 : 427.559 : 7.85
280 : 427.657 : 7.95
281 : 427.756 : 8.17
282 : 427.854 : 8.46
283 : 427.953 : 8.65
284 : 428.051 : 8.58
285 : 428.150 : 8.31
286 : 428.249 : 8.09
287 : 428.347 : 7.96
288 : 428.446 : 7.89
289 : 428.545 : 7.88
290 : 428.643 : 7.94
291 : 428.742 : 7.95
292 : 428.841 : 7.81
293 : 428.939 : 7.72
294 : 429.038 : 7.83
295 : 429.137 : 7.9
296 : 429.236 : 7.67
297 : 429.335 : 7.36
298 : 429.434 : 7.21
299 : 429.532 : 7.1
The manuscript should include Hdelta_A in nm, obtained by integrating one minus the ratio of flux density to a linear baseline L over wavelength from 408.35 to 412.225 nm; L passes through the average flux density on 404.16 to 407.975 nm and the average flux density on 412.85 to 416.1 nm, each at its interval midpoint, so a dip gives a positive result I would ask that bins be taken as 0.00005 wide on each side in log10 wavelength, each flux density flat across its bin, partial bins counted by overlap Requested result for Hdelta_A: 0.74 nm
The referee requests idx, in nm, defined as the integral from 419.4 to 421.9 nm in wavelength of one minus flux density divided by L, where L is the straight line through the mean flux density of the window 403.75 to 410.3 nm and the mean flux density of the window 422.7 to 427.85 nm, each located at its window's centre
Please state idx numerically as -0.45 nm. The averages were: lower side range 7.39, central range 9.14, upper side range 7.87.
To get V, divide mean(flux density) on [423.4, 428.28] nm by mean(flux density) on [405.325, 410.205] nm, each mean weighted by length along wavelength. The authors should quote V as 1.12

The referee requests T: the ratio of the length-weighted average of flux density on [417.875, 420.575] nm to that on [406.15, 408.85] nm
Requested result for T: 1.1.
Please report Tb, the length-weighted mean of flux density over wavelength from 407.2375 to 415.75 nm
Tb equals 7.21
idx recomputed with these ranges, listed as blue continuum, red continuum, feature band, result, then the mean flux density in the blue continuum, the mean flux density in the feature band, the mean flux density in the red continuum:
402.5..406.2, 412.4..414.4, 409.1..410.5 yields 0.43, 8.18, 5.54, 7.86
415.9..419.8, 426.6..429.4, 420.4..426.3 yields -0.29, 7.99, 8.36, 7.95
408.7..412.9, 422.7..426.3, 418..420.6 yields -0.33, 6.55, 8.28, 7.85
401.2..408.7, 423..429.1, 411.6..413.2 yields 0.09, 8.13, 7.63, 7.93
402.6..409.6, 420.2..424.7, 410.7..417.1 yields 0.36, 7.76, 7.73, 8.64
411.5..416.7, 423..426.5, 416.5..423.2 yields -0.40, 7.93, 8.38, 7.88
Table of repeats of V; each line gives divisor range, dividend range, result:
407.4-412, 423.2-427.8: 1.20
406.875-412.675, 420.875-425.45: 1.25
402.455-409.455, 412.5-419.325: 1.02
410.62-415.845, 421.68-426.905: 1.04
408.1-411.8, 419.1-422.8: 1.39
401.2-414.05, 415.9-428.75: 1.08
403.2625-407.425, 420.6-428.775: 1.03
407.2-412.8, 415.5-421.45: 1.23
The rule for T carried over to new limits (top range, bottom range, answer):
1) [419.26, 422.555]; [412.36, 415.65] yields 1.12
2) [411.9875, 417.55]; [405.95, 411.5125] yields 1.17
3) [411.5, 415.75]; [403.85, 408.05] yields 1.00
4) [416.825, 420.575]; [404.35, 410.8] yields 1.13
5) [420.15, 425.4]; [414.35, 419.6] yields 1.07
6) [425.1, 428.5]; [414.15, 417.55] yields 0.97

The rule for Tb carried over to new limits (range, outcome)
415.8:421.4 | 8.35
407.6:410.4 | 6.57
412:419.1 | 7.96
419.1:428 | 8.28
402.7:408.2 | 7.95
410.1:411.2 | 5.65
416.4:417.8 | 7.73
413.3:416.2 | 8.08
